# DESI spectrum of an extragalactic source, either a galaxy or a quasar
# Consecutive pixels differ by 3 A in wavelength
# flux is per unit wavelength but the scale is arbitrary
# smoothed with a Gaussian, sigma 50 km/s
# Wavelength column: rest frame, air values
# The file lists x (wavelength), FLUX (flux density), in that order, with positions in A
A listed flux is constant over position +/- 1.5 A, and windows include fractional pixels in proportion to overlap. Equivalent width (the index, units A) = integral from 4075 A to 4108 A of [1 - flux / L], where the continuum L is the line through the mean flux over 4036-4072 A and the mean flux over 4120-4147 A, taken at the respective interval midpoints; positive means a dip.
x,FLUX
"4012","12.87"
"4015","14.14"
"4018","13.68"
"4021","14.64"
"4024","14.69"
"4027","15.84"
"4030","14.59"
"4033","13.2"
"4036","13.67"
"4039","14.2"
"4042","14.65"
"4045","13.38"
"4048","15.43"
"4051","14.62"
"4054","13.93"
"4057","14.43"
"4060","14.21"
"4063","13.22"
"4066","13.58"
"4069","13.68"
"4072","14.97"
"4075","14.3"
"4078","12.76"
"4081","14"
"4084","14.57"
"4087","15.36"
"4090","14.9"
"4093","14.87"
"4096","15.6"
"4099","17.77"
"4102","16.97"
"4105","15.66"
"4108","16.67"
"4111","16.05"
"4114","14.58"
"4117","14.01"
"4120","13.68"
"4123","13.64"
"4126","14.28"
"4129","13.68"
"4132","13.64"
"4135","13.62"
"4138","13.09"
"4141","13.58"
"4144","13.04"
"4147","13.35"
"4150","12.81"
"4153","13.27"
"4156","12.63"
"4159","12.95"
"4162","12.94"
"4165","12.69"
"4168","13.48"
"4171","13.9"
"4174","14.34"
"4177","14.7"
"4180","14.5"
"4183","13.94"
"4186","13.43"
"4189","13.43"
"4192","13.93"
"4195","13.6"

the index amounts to -3.3 A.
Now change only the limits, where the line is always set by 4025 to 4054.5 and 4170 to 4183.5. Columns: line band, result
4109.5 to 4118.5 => -0.3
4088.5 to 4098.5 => -0.7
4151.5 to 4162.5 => 1.1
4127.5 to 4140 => 0.7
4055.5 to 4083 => 0.8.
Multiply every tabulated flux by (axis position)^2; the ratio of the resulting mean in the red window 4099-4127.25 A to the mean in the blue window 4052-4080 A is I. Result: 1.12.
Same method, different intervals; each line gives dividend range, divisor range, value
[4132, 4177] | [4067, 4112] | 0.91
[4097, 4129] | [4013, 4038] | 1.12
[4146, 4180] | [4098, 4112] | 0.83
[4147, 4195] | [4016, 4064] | 1.01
